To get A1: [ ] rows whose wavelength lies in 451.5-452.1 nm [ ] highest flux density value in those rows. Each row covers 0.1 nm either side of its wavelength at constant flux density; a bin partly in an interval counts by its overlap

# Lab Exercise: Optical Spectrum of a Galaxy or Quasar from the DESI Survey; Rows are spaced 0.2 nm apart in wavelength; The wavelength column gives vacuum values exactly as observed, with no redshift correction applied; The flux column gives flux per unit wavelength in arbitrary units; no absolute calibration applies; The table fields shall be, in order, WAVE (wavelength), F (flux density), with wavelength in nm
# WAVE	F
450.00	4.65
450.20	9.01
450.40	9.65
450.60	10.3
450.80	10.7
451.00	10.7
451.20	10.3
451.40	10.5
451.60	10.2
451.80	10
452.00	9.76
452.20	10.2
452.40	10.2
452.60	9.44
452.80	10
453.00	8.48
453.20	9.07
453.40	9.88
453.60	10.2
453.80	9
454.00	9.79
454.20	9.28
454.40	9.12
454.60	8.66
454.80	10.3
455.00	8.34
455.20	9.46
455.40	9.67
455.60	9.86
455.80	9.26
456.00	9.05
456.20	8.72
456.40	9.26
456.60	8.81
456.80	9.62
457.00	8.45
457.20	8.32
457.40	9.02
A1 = 10.2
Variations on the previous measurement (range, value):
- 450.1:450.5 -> 9.65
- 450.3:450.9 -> 10.7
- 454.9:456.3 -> 9.86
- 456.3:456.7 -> 9.26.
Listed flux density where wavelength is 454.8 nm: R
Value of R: 10.3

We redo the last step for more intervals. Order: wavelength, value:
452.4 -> 10.2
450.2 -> 9.01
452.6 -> 9.44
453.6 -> 10.2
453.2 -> 9.07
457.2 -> 8.32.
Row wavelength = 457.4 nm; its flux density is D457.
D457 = 9.02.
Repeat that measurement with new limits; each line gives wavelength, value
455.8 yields 9.26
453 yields 8.48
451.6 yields 10.2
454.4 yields 9.12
